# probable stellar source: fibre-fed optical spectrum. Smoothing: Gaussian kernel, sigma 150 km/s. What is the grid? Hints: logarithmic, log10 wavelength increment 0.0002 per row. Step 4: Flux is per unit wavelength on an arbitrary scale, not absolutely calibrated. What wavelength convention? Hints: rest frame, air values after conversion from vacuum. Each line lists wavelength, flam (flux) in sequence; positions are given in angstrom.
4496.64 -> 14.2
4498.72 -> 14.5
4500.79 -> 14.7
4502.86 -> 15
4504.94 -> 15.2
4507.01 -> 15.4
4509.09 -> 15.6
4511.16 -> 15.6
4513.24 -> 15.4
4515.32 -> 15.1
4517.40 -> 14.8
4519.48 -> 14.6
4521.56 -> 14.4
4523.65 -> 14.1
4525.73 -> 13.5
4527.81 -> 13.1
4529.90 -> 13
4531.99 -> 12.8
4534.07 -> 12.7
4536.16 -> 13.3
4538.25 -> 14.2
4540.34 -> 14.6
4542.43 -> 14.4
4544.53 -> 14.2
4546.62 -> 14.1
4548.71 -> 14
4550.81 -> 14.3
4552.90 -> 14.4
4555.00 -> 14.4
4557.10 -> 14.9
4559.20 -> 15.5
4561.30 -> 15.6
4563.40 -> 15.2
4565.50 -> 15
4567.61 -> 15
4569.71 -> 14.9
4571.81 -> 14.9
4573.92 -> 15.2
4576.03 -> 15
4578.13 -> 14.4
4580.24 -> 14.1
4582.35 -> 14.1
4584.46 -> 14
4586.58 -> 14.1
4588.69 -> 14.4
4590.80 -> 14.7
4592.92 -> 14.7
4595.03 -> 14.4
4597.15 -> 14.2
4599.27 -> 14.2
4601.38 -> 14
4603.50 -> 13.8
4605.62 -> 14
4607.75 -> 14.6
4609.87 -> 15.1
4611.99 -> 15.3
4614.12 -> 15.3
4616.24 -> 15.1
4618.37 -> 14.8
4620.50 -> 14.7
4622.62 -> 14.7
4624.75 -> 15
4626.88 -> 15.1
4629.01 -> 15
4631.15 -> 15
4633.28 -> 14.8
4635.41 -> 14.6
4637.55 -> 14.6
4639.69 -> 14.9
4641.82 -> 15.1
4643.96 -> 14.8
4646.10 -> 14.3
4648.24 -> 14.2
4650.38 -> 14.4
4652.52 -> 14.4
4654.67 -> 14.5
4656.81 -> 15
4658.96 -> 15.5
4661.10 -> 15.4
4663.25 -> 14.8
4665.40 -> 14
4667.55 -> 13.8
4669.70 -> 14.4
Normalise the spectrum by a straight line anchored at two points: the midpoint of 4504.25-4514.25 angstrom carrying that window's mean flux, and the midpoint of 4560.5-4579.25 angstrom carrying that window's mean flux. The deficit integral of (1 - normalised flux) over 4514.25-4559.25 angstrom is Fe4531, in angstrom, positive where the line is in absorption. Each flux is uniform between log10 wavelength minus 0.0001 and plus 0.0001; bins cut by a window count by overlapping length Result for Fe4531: 3.5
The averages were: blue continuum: 15.5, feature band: 14.1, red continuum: 15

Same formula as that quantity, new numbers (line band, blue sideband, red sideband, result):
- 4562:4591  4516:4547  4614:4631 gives -0.5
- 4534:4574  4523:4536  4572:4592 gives -2.3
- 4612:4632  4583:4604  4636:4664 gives -0.7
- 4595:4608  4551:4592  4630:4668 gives 0.5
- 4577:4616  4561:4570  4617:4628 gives 1.4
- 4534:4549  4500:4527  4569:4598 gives 0.7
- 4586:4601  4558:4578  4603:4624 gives 0.5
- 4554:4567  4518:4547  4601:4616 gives -0.9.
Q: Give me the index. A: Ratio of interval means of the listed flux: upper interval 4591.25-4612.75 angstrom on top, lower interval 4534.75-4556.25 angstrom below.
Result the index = 1.0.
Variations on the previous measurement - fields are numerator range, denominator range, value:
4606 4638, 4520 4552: 1.08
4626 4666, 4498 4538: 1.03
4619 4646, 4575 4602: 1.03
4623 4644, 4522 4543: 1.10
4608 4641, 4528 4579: 1.04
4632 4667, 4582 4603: 1.03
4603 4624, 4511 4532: 1.04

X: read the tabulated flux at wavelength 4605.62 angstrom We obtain 14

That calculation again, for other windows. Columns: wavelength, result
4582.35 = 14.1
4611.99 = 15.3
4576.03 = 15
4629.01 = 15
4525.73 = 13.5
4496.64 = 14.2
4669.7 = 14.4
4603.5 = 13.8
